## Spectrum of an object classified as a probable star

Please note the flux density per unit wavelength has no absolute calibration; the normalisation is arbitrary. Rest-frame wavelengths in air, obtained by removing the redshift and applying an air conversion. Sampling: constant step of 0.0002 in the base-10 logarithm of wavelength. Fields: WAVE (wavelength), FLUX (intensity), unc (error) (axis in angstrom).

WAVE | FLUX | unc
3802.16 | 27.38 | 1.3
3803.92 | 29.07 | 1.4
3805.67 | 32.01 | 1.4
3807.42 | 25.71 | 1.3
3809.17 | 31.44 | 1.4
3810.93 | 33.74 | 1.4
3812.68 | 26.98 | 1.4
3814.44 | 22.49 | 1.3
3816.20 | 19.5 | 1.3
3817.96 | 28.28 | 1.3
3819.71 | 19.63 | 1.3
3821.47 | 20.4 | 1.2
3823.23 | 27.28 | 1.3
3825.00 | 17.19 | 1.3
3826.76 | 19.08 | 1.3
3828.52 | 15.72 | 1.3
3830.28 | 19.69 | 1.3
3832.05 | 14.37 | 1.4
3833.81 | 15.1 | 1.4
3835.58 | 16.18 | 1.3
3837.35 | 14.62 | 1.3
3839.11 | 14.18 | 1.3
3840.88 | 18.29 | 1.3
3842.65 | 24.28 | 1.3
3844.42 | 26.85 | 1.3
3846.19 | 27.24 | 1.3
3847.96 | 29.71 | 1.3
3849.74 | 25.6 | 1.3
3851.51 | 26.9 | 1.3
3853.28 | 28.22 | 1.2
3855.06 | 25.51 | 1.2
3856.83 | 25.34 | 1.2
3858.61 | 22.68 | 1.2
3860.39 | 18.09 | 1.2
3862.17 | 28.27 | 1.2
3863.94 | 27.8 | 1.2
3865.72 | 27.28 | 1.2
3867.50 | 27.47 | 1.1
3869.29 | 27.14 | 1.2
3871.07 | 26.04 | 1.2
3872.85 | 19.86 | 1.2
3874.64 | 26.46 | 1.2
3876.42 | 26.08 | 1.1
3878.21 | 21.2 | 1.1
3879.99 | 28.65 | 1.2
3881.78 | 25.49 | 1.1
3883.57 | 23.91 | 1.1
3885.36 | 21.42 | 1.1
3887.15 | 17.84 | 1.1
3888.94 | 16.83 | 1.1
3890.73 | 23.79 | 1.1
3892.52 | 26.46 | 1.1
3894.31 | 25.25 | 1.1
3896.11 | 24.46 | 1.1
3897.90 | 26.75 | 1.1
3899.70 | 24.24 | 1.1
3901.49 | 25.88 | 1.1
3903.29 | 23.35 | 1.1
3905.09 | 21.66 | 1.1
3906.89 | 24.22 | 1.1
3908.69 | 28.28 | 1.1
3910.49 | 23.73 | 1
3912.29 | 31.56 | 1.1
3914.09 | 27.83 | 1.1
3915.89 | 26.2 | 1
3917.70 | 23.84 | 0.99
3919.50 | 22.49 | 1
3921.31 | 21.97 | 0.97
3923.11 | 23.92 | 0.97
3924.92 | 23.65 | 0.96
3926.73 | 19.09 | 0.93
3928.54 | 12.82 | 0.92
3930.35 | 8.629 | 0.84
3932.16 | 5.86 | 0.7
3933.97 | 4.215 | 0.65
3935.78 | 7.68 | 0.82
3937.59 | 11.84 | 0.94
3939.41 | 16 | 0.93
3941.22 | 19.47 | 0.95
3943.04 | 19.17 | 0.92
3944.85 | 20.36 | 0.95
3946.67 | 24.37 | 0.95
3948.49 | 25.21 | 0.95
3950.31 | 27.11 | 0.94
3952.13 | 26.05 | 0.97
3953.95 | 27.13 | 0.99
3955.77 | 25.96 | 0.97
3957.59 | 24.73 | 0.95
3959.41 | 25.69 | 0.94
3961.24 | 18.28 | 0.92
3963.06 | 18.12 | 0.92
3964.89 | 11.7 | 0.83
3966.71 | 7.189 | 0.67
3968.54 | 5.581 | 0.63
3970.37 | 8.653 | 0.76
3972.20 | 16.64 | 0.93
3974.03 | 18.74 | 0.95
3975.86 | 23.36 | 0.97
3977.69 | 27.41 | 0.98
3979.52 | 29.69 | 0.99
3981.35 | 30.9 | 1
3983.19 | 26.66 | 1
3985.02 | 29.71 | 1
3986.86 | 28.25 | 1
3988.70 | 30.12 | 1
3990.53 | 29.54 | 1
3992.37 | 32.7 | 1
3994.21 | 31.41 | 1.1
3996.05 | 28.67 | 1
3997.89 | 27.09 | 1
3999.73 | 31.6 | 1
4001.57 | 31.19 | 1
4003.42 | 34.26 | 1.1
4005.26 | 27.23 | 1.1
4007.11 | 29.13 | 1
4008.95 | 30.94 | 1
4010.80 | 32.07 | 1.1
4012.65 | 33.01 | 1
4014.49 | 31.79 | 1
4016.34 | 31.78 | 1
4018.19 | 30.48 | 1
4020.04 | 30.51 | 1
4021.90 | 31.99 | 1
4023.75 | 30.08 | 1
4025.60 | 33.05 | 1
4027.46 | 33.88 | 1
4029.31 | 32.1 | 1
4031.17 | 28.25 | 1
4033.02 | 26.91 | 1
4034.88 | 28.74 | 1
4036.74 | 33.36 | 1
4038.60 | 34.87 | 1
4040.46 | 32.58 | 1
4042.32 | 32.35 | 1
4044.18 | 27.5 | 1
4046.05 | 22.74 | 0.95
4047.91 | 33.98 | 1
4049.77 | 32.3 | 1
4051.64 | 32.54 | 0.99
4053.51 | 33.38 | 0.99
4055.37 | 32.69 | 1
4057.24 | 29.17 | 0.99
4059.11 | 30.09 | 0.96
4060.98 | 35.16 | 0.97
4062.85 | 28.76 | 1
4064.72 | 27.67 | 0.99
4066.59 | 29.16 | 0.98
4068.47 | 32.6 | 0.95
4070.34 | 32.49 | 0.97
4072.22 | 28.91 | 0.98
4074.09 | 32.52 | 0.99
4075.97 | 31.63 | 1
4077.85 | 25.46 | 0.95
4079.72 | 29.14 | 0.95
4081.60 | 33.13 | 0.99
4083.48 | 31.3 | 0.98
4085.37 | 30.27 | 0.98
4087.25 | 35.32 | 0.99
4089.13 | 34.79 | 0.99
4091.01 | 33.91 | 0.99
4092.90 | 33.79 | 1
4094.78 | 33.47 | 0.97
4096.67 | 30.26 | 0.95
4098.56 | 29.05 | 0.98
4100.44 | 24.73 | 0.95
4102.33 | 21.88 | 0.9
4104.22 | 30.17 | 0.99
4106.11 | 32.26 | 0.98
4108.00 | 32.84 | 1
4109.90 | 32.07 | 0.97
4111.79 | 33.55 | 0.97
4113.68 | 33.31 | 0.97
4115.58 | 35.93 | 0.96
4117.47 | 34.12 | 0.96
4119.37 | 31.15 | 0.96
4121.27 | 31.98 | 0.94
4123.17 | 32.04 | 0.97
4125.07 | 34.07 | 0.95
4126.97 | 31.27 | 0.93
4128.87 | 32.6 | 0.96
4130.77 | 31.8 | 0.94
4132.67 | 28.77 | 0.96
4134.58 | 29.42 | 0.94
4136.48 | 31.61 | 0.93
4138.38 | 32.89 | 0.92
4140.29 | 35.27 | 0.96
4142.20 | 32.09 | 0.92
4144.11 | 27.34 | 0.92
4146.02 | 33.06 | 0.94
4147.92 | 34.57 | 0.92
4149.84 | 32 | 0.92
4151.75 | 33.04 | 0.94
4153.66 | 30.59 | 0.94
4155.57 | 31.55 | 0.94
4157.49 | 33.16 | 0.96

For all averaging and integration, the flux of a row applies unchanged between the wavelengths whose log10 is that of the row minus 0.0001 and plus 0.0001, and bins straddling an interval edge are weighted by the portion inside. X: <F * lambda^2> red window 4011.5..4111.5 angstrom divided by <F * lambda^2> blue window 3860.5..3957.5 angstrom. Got 1.5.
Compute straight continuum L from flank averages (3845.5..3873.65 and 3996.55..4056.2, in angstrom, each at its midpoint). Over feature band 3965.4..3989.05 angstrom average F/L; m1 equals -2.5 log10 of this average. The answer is 0.35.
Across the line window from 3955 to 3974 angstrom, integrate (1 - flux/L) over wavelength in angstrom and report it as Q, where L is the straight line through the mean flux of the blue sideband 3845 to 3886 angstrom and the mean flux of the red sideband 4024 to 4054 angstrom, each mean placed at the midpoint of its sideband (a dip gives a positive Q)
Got 8.2 angstrom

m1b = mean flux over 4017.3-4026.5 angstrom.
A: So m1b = 31.2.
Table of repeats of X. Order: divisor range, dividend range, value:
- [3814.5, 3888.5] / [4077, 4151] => 1.58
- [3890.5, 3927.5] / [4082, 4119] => 1.41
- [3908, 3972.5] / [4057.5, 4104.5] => 1.71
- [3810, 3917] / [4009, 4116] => 1.46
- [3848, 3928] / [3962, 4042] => 1.19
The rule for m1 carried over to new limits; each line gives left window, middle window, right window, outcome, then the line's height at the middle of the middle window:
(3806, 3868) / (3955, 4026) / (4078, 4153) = 0.07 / 27.9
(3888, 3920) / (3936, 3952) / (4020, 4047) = 0.30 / 26.6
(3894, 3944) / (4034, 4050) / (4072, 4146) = -0.12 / 27.6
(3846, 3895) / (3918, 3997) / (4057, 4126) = 0.30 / 27.4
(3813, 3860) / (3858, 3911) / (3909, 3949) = -0.19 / 20.4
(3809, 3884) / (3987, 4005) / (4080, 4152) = -0.09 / 28.1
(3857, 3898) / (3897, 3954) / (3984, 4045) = 0.25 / 26.6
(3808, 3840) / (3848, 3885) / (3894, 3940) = -0.22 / 20.7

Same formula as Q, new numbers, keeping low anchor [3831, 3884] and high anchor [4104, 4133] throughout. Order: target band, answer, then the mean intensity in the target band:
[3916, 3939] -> 8.9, 15.9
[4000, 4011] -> -0.8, 30.8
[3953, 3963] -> 1.2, 23.8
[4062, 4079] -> 0.5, 29.9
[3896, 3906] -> 0.3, 24.4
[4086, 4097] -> -0.7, 33.7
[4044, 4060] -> -0.2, 30.6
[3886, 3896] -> 1.0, 22.2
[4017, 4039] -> -1.3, 31.1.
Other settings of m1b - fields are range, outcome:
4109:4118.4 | 33.8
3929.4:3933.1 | 7.28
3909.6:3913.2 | 27.7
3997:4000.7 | 29.4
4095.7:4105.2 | 27.3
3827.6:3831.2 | 17.7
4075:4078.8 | 28.6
